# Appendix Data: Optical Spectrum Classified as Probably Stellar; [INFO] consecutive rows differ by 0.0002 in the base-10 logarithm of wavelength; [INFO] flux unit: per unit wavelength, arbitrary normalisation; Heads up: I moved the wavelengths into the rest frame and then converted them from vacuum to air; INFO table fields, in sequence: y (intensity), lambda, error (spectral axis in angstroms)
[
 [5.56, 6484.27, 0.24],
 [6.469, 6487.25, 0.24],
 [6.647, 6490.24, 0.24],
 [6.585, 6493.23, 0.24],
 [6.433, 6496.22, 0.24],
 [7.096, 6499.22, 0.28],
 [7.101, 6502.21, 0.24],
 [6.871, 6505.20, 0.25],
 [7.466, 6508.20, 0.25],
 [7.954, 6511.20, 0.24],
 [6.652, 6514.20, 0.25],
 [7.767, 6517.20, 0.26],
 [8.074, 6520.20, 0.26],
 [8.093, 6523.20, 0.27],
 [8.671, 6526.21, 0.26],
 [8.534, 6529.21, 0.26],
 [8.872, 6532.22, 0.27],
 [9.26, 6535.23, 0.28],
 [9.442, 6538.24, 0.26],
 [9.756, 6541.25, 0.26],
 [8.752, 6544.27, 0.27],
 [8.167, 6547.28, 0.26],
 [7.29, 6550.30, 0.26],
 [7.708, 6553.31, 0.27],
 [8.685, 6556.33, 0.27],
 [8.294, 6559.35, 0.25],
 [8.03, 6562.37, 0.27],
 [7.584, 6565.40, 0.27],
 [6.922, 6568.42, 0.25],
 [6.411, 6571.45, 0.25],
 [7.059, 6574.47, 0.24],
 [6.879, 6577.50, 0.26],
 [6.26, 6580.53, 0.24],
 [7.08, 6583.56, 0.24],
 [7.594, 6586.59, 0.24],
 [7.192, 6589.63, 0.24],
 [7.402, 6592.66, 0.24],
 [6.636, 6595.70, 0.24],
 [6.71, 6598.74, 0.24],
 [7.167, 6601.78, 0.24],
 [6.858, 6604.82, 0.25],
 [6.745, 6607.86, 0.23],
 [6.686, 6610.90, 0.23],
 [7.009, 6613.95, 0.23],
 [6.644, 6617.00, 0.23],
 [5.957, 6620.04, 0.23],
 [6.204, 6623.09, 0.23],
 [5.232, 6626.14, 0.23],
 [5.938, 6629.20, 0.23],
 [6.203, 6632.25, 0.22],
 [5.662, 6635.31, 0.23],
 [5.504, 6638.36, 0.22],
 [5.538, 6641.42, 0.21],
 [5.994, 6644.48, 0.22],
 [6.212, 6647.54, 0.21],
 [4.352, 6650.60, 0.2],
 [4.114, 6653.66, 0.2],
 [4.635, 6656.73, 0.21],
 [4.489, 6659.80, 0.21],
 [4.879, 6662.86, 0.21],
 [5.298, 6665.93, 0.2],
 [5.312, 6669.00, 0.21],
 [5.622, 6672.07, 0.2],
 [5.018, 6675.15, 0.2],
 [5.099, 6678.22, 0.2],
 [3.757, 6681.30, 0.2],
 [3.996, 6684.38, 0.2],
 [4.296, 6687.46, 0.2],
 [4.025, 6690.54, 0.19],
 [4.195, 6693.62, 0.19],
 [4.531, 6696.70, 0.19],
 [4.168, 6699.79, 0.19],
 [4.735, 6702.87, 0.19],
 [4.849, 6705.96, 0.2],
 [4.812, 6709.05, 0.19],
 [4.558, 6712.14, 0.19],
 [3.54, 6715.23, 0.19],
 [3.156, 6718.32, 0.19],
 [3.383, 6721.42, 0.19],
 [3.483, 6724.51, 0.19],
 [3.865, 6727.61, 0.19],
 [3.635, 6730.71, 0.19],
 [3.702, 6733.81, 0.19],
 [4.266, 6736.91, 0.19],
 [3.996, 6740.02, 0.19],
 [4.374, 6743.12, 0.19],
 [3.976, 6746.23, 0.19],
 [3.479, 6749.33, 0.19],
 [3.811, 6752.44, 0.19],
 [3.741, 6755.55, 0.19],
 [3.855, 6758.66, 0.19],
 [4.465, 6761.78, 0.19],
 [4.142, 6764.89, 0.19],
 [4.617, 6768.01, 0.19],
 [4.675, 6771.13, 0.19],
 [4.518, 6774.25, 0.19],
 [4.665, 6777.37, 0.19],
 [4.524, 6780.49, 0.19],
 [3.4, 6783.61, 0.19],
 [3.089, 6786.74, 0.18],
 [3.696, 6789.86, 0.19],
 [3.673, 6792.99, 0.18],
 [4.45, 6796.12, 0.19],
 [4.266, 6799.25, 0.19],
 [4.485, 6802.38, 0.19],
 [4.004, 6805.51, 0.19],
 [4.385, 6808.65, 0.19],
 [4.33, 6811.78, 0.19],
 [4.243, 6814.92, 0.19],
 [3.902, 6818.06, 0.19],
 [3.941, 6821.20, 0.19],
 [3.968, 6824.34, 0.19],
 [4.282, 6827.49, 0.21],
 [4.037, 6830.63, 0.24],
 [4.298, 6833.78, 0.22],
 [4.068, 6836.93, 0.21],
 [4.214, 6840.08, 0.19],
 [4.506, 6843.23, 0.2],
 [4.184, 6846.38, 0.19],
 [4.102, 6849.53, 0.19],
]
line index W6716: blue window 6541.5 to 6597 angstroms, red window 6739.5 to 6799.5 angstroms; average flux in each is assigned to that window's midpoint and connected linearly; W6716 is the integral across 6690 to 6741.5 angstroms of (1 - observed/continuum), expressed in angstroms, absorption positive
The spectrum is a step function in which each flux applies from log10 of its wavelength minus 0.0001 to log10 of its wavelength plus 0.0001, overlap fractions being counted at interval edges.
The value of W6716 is 9.7 angstroms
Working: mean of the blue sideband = 7.5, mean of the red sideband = 4.07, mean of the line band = 4.05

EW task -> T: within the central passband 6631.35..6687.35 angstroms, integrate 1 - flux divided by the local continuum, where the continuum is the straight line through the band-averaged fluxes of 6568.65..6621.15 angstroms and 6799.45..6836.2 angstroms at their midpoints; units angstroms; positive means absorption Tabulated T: 9.44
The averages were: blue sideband 6.85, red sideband 4.17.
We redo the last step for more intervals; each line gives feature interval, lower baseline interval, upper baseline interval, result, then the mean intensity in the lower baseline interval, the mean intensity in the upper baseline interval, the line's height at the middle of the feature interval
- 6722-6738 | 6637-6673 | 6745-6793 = 2.4 angstroms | 5.15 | 4.03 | 4.42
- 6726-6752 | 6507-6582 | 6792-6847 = 6.8 angstroms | 7.95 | 4.19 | 5.29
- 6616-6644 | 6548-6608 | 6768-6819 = 2.8 angstroms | 7.25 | 4.16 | 6.5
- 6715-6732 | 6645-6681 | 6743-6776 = 3.6 angstroms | 4.99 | 4.14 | 4.46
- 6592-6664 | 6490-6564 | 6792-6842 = 7.8 angstroms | 7.95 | 4.17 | 6.63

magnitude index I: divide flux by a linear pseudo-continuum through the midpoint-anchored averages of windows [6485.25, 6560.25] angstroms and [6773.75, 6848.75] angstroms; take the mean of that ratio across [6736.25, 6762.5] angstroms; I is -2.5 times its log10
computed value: 0.23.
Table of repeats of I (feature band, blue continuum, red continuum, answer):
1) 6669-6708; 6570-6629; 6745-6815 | 0.19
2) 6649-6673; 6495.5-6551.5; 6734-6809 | 0.21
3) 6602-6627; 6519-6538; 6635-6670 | -0.04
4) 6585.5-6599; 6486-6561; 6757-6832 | -0.03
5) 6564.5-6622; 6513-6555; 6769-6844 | 0.09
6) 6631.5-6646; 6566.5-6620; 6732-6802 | 0.07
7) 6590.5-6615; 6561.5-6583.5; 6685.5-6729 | -0.09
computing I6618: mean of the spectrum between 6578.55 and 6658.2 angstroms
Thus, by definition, 6.22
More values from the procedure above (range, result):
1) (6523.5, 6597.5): 7.85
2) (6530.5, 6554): 8.69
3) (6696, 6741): 4.04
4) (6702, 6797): 4.03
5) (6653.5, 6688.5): 4.74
